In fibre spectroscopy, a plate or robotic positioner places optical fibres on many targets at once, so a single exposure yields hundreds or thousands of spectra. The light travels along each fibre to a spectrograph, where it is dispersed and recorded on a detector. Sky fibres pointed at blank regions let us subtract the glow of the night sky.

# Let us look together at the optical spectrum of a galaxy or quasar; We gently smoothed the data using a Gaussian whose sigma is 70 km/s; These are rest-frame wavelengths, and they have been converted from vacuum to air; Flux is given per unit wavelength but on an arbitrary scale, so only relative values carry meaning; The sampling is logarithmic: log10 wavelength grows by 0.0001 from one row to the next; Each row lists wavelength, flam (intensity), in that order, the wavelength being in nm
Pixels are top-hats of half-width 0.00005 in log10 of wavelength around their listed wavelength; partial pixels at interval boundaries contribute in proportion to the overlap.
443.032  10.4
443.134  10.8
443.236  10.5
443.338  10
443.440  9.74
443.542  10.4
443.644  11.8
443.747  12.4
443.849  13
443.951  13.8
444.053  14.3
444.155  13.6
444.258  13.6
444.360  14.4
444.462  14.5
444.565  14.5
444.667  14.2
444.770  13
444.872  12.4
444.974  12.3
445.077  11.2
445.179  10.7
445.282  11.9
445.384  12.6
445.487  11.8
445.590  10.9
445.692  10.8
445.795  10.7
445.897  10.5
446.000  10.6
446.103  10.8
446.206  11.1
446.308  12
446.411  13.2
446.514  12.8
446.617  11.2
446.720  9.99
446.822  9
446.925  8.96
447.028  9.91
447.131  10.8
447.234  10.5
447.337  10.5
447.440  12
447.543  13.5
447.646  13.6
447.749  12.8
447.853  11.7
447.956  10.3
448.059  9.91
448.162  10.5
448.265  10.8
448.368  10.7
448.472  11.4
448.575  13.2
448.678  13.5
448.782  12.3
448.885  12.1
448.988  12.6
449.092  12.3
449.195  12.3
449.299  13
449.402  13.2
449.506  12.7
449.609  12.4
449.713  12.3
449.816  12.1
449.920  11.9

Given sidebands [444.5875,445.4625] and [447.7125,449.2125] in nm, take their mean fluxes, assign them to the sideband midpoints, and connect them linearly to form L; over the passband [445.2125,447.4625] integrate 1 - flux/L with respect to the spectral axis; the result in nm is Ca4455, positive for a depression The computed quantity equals 0.21 nm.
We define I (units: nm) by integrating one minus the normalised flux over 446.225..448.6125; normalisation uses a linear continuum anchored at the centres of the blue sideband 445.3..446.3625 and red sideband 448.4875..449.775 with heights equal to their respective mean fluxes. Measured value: 0.13 nm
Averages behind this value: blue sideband 11.2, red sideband 12.6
